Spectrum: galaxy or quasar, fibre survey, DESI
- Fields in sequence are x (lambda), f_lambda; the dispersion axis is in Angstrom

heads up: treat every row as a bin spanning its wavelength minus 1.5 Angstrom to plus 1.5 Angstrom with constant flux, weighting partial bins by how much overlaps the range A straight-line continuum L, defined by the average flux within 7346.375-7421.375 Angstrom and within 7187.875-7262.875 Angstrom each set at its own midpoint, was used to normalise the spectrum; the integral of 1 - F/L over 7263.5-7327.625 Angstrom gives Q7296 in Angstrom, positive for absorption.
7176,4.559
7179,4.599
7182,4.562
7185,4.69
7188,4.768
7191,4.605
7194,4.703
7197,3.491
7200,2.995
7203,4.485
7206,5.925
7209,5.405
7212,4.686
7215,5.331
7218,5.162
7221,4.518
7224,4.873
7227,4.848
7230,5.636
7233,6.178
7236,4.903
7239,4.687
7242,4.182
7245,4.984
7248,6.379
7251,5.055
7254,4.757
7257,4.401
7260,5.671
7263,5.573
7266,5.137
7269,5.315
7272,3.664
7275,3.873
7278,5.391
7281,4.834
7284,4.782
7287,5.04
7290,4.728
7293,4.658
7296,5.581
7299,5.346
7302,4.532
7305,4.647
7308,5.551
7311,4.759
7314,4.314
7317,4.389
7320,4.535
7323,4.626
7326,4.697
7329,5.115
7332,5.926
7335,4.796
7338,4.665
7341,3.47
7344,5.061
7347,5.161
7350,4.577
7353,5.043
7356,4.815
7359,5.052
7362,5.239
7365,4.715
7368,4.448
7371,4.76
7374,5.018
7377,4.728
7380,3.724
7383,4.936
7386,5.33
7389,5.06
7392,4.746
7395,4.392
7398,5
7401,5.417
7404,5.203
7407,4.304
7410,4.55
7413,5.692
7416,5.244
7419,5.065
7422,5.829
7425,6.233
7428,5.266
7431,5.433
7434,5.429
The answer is 1.5 Angstrom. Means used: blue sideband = 4.92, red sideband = 4.9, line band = 4.79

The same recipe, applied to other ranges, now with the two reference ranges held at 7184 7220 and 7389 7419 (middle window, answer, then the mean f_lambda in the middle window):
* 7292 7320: -0.1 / 4.85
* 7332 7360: 0.5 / 4.8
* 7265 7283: 0.3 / 4.69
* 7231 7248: -1.4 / 5.13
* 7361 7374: 0.3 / 4.8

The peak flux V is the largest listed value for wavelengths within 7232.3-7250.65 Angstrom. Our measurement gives 6.379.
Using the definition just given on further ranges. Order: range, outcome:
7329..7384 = 5.926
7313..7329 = 5.115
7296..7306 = 5.581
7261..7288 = 5.573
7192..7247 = 6.178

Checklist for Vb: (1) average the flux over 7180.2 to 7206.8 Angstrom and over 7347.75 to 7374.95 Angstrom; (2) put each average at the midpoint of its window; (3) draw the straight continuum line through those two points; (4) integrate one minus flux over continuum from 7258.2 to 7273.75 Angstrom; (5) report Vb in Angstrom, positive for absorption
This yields -1.4 Angstrom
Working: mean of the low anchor 4.43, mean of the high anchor 4.86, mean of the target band 5.04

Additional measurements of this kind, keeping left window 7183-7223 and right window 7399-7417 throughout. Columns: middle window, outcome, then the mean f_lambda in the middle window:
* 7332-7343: 0.81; 4.56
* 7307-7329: 0.84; 4.71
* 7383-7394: 0.05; 5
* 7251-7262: -0.49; 4.99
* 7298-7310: -0.32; 4.99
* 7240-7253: -0.98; 5.12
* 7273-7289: 0.25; 4.75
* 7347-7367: 0.21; 4.91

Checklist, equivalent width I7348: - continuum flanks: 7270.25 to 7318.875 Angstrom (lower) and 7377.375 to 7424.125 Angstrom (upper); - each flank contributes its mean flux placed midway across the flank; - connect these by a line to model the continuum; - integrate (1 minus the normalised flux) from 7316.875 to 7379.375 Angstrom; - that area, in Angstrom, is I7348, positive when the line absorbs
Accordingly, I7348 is 0.92 Angstrom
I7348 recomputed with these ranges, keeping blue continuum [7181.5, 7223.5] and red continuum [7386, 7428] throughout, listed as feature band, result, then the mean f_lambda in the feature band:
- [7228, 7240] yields -1.5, 5.36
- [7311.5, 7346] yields 1.8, 4.7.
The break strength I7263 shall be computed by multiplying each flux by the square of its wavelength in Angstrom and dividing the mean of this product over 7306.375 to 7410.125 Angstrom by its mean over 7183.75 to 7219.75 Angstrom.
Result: 1.1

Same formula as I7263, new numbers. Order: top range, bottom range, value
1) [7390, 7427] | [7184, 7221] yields 1.16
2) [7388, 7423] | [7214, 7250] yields 1.03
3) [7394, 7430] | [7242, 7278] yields 1.09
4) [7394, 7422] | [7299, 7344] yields 1.09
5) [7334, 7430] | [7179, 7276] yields 1.06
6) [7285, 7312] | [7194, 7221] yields 1.09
